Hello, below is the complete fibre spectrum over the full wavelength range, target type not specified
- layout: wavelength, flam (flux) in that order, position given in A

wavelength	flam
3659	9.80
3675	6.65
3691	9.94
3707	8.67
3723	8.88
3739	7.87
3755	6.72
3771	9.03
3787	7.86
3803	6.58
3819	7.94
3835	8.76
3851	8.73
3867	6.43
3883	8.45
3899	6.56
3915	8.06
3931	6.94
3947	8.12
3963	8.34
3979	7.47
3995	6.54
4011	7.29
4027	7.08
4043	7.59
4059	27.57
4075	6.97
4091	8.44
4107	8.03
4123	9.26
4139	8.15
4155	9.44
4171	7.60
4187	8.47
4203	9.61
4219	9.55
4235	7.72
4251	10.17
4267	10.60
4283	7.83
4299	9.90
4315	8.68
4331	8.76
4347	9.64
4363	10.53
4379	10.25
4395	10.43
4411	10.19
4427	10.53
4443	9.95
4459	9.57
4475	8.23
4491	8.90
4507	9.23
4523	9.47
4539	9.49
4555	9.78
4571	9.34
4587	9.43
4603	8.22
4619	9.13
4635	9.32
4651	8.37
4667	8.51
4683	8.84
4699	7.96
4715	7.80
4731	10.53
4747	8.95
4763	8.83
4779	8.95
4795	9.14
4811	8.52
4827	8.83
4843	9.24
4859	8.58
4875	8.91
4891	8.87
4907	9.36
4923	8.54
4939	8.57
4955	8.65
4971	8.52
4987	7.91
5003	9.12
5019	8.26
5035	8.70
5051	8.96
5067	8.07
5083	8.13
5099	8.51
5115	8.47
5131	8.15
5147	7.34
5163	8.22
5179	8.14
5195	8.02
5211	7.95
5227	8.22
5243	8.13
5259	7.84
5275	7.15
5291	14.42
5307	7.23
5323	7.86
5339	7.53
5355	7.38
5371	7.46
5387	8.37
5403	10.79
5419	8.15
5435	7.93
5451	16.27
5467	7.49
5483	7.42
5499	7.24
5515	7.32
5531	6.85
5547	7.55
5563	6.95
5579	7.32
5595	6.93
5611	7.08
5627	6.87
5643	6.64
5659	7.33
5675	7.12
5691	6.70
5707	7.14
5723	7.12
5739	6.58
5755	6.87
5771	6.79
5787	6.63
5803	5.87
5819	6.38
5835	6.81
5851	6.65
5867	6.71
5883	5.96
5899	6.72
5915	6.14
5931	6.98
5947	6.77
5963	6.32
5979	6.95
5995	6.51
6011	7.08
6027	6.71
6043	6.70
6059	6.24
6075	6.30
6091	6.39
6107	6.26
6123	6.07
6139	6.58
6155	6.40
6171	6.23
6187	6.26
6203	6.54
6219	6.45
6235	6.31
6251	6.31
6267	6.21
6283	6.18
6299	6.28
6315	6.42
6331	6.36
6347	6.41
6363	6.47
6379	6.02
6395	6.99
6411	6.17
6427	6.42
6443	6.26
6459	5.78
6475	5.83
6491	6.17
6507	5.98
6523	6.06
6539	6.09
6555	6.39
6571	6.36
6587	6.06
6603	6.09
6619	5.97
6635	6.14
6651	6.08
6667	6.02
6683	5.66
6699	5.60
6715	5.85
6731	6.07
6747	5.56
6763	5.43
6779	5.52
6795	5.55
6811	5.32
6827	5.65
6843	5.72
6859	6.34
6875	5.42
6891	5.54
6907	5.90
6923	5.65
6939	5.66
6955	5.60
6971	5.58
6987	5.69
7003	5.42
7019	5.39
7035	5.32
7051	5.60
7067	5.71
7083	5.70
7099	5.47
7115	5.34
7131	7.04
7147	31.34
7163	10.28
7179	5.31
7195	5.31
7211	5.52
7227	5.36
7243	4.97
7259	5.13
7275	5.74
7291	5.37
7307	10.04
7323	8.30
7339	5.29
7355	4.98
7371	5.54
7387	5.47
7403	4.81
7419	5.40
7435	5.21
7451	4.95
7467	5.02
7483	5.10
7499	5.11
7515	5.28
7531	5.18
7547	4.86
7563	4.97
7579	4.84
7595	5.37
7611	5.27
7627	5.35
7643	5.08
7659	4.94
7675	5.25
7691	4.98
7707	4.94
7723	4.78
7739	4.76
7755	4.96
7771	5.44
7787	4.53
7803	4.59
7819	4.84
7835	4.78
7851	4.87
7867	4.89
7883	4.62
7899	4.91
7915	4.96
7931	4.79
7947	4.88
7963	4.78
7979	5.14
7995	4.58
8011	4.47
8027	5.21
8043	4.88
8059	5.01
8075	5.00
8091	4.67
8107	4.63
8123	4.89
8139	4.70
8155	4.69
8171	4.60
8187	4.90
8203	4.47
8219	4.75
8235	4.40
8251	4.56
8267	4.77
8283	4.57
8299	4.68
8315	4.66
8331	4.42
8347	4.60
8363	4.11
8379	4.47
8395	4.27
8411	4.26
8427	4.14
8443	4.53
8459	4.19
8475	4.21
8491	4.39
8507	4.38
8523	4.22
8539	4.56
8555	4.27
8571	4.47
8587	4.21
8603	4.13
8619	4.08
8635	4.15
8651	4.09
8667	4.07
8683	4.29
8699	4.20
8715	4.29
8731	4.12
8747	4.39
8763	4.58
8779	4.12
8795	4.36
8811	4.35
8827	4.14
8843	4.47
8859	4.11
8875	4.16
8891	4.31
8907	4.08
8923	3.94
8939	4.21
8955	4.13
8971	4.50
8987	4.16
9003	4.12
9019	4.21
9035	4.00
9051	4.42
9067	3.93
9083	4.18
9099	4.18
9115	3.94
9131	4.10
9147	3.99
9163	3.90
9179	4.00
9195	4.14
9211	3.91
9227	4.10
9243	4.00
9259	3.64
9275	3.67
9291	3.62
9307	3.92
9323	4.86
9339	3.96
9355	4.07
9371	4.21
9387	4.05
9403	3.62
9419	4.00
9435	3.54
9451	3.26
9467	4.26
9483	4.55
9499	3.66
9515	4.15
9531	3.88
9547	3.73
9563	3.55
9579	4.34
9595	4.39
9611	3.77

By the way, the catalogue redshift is 0.09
